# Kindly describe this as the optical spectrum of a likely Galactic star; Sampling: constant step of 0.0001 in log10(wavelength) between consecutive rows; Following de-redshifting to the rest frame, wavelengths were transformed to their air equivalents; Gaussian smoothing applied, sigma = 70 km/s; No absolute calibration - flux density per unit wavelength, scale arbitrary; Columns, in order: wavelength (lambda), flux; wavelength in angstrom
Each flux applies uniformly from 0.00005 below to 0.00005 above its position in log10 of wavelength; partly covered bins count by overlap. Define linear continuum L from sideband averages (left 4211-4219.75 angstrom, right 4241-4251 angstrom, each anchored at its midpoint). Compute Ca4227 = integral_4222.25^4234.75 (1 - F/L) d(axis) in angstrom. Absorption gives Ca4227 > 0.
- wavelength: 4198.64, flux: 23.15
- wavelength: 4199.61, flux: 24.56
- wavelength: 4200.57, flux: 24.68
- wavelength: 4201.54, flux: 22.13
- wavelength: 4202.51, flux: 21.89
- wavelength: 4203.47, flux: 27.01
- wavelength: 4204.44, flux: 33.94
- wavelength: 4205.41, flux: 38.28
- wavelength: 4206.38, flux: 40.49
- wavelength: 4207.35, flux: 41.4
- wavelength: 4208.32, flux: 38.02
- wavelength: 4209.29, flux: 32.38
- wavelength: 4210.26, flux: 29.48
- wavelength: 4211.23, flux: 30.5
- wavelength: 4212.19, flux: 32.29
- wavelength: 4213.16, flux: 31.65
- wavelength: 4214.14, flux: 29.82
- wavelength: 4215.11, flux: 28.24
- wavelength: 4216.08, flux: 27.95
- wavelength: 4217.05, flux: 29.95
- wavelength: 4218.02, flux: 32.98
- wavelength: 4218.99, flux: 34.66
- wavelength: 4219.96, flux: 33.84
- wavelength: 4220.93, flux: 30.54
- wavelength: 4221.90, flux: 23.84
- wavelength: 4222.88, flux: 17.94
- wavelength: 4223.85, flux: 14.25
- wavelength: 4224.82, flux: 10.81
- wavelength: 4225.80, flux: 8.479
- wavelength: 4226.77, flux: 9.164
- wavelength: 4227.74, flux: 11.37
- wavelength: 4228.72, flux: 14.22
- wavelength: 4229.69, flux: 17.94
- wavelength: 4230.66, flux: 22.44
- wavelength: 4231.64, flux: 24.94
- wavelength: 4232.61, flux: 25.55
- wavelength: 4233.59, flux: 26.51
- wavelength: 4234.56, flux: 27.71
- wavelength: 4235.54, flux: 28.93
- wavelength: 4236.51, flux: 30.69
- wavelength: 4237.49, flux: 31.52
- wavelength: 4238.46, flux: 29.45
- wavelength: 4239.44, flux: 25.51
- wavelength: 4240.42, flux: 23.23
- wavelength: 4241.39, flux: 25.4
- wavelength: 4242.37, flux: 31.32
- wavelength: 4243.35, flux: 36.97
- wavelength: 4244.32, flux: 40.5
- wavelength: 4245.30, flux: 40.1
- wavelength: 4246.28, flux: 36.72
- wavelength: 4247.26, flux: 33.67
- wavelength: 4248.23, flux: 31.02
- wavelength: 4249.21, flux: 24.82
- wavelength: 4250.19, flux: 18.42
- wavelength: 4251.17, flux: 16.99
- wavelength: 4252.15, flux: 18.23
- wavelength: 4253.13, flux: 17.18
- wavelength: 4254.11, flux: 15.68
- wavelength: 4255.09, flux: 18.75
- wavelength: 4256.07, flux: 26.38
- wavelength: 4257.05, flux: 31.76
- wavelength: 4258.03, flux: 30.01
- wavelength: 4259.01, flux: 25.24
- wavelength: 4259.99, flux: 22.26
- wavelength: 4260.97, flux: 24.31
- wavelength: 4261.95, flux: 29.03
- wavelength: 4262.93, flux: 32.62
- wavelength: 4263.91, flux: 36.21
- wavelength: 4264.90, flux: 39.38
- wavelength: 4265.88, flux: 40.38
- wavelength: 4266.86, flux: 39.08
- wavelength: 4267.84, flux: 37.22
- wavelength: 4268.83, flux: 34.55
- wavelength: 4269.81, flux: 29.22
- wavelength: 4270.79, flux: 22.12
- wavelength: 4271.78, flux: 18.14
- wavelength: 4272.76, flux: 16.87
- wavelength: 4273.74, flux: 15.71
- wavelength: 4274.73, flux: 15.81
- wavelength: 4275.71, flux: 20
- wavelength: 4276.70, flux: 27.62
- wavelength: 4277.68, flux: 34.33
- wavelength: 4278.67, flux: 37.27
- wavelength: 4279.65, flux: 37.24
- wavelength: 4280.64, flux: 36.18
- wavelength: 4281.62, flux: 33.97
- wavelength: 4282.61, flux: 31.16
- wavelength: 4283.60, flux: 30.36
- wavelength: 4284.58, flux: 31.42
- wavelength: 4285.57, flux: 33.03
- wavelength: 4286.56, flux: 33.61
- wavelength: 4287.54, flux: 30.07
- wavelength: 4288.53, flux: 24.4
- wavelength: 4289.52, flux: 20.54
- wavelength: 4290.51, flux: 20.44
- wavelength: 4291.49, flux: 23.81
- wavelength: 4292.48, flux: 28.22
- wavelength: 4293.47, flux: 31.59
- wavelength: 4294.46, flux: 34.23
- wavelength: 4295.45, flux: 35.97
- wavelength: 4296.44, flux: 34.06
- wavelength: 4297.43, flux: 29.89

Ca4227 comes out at 5.4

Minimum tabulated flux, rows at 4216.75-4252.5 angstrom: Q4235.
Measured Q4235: 8.479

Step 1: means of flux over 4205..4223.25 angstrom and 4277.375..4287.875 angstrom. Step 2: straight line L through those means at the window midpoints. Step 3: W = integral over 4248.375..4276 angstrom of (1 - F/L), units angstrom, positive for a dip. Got 6.15 angstrom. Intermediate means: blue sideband 31.9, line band 25.7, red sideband 33.6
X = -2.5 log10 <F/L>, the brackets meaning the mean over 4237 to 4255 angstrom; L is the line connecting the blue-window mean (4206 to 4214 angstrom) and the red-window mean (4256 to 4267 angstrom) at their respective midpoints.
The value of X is 0.18 mag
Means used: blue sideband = 34.2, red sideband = 31.3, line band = 27.4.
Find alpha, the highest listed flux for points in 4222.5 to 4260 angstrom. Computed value 40.5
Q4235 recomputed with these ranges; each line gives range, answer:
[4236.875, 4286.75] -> 15.68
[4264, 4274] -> 15.71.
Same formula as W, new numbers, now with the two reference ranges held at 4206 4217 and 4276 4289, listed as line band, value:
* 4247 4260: 3.6 angstrom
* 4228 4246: 2.6 angstrom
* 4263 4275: 1.2 angstrom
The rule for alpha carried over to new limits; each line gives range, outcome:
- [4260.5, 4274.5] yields 40.38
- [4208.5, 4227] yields 34.66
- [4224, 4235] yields 27.71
